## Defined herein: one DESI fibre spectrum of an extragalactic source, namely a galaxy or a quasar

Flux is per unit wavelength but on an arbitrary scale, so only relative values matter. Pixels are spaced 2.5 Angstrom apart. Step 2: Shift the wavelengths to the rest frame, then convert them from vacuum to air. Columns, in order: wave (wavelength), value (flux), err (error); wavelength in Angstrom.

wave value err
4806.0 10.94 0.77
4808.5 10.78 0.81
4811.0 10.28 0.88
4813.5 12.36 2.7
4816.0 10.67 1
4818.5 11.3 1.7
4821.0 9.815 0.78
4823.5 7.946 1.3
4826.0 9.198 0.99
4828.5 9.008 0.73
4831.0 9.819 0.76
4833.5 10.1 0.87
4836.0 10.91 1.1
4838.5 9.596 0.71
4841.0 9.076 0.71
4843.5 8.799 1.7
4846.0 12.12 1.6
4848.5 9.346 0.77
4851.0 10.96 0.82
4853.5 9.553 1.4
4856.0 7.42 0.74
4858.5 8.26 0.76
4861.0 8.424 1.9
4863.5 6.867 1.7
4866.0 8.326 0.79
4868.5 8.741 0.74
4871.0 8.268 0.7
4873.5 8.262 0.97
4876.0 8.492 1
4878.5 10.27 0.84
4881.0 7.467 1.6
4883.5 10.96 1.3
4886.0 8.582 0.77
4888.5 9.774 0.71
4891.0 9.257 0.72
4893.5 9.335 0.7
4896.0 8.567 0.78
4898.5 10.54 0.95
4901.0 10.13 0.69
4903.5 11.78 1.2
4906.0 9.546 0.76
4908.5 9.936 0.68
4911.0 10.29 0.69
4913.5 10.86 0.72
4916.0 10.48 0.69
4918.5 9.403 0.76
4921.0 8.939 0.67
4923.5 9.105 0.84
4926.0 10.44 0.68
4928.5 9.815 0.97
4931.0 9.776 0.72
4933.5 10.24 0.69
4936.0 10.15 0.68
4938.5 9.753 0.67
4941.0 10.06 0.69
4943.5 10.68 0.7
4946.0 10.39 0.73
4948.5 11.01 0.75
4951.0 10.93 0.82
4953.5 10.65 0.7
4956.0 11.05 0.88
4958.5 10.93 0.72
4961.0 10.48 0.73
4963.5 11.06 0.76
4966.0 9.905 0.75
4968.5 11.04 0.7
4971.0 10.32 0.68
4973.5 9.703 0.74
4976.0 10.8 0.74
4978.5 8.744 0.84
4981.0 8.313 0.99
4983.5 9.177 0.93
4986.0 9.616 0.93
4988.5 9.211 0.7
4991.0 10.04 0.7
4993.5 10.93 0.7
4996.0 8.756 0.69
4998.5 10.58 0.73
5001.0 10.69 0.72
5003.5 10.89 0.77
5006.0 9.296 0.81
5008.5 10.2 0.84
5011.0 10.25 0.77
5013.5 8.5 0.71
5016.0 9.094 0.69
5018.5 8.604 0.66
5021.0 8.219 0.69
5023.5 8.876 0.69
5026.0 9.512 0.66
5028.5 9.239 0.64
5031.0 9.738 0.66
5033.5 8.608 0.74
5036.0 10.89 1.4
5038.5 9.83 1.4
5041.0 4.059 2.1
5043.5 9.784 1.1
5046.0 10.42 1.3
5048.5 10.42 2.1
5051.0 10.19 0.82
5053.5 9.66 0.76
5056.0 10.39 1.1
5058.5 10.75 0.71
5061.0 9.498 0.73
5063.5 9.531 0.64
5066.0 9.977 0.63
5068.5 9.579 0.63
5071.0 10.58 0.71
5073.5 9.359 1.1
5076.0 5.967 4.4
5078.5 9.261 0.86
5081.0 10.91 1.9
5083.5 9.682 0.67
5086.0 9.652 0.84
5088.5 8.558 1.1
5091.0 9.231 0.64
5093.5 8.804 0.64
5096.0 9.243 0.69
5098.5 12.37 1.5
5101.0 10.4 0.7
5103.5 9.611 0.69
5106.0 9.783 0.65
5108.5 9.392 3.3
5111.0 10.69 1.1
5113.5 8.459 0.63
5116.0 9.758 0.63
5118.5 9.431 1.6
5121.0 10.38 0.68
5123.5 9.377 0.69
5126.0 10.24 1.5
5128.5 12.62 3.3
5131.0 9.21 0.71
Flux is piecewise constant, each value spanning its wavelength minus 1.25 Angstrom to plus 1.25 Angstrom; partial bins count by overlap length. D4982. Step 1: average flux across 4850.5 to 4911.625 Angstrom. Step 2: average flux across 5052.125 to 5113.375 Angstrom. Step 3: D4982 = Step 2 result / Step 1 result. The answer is 1.06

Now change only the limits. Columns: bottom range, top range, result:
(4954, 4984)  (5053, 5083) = 0.95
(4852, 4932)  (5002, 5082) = 1.01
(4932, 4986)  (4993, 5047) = 0.92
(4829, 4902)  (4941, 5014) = 1.10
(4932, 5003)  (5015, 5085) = 0.92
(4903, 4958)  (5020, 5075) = 0.93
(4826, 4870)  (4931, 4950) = 1.11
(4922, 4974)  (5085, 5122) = 0.94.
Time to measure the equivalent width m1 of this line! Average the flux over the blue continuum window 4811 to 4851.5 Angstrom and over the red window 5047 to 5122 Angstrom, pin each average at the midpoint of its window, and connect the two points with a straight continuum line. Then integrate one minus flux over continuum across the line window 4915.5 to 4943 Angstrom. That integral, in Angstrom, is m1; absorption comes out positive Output 0.24 Angstrom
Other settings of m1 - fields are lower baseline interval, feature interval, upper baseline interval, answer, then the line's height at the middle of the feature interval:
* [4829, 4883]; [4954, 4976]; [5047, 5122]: -2.7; 9.41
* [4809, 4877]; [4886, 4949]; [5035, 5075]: -3.1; 9.5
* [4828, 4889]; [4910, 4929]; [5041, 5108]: -1.2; 9.3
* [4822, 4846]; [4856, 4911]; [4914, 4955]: 4.0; 9.83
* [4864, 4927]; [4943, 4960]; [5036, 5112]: -2.3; 9.52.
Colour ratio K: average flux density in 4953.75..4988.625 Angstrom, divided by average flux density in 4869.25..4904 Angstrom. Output 1.1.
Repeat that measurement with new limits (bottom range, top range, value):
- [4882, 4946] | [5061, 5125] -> 0.97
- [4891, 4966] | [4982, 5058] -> 0.93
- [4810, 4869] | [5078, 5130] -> 1.04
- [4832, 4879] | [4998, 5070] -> 1.05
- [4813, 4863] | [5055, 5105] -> 1.00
